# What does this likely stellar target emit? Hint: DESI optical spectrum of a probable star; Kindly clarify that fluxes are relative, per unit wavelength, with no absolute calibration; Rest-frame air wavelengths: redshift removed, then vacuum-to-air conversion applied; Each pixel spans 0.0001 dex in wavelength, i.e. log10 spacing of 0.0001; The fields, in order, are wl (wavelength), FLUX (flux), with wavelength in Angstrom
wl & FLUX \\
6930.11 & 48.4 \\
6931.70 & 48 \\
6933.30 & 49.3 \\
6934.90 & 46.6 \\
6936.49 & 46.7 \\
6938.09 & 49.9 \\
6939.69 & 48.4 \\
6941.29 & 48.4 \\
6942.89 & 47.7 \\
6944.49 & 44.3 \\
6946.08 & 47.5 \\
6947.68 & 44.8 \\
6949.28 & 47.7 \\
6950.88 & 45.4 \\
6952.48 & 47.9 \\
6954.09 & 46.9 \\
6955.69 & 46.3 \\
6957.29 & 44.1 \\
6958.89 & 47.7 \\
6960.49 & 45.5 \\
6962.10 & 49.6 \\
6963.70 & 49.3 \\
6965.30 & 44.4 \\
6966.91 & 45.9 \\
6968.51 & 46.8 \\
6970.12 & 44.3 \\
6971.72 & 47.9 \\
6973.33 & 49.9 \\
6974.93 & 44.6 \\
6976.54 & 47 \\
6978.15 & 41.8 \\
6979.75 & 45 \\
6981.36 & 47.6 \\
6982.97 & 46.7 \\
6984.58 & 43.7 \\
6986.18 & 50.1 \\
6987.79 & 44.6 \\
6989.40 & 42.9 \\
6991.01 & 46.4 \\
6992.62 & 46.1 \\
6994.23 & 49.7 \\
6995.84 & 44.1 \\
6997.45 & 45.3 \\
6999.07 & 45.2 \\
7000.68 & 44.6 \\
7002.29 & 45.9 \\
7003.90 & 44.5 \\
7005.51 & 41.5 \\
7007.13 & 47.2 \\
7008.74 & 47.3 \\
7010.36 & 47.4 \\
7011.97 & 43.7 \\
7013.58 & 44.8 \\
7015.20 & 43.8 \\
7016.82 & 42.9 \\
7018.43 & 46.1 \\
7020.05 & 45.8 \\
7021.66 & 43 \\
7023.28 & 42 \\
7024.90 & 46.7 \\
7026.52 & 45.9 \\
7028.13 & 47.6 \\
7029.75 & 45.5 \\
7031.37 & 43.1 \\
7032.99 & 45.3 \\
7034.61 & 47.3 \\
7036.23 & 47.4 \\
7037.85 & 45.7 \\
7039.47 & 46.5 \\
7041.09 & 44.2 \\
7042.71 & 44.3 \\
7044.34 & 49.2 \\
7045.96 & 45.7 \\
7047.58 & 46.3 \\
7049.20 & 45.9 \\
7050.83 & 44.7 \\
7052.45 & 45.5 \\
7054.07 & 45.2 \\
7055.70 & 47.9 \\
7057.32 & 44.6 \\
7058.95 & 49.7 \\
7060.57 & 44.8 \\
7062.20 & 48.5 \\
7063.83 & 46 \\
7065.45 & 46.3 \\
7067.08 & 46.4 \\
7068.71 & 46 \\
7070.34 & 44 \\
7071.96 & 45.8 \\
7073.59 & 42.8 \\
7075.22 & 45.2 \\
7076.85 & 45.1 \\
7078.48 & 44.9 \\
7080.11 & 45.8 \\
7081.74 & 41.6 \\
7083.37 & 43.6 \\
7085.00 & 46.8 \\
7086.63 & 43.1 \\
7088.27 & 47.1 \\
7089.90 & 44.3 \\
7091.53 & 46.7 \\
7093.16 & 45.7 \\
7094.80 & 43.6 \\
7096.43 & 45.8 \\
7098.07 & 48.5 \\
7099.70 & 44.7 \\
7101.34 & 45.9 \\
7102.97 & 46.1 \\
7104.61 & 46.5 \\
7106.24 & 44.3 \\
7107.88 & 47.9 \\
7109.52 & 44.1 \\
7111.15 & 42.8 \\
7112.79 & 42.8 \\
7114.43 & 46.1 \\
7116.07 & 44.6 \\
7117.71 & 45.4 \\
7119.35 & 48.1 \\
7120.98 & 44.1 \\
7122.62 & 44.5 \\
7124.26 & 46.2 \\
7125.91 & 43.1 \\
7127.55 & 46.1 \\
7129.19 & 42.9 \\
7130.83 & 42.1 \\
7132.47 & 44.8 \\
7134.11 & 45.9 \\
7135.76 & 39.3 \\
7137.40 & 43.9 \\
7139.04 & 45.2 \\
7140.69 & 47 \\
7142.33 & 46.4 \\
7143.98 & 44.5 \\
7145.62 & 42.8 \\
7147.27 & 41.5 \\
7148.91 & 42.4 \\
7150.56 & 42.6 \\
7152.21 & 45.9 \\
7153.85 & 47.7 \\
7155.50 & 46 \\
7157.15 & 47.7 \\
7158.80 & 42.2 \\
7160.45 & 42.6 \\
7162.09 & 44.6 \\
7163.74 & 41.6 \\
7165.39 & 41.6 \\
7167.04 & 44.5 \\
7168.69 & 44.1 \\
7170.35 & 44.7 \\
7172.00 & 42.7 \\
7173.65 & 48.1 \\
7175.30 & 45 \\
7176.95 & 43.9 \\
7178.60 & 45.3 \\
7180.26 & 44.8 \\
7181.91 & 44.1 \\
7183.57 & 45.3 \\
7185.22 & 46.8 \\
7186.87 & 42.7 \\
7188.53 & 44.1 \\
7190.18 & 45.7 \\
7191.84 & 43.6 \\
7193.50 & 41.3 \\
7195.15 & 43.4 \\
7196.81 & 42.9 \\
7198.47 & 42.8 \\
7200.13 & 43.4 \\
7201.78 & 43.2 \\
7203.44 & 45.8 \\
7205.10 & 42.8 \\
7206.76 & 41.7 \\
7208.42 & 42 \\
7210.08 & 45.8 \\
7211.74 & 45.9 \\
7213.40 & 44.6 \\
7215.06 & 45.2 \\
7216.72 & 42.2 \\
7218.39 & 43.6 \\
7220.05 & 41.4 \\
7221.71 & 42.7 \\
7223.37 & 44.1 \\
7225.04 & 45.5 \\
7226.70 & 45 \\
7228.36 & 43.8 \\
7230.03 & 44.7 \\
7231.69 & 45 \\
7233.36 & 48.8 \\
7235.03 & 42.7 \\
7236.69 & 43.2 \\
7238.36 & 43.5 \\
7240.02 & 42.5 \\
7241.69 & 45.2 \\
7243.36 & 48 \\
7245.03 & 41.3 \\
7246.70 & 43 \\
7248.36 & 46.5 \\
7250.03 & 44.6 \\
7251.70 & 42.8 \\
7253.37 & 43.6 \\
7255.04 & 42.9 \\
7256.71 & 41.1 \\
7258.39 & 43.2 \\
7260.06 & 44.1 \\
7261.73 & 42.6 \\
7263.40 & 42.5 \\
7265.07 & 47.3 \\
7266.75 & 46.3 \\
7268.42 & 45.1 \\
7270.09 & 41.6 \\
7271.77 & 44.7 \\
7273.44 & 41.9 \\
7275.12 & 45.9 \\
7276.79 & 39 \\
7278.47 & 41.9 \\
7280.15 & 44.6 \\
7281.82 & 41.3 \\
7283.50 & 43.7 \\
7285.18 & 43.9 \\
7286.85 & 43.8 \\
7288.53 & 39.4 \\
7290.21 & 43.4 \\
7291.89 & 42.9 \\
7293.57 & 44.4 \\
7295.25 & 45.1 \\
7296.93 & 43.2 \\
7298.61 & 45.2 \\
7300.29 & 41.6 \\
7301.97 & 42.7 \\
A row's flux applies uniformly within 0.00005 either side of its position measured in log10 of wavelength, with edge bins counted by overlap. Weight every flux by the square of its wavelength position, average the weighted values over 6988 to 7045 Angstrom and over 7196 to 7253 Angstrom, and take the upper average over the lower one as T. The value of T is 1.0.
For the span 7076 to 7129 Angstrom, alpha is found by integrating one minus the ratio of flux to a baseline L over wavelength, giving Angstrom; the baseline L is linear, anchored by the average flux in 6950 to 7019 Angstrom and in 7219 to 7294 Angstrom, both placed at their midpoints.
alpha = -0.3 Angstrom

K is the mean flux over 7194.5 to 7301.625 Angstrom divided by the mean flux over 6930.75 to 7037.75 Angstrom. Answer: 0.95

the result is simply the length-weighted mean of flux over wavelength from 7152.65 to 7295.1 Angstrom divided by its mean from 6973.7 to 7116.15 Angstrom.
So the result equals 1.0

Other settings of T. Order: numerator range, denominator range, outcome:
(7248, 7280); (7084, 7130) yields 1.00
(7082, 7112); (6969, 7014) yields 1.02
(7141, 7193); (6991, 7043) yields 1.02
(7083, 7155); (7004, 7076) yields 1.01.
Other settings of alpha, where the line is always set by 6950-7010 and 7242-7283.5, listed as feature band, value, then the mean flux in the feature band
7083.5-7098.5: -0.2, 45.5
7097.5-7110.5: -0.3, 45.9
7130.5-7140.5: 0.2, 43.8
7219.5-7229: 0.0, 43.9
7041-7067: -0.5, 46.2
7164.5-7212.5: 0.2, 44.1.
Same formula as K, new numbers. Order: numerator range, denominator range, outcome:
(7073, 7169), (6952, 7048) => 0.97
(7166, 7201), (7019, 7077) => 0.97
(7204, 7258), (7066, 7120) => 0.97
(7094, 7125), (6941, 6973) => 0.97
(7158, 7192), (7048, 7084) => 0.97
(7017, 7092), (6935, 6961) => 0.97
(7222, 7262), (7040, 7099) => 0.97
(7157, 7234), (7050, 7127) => 0.97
